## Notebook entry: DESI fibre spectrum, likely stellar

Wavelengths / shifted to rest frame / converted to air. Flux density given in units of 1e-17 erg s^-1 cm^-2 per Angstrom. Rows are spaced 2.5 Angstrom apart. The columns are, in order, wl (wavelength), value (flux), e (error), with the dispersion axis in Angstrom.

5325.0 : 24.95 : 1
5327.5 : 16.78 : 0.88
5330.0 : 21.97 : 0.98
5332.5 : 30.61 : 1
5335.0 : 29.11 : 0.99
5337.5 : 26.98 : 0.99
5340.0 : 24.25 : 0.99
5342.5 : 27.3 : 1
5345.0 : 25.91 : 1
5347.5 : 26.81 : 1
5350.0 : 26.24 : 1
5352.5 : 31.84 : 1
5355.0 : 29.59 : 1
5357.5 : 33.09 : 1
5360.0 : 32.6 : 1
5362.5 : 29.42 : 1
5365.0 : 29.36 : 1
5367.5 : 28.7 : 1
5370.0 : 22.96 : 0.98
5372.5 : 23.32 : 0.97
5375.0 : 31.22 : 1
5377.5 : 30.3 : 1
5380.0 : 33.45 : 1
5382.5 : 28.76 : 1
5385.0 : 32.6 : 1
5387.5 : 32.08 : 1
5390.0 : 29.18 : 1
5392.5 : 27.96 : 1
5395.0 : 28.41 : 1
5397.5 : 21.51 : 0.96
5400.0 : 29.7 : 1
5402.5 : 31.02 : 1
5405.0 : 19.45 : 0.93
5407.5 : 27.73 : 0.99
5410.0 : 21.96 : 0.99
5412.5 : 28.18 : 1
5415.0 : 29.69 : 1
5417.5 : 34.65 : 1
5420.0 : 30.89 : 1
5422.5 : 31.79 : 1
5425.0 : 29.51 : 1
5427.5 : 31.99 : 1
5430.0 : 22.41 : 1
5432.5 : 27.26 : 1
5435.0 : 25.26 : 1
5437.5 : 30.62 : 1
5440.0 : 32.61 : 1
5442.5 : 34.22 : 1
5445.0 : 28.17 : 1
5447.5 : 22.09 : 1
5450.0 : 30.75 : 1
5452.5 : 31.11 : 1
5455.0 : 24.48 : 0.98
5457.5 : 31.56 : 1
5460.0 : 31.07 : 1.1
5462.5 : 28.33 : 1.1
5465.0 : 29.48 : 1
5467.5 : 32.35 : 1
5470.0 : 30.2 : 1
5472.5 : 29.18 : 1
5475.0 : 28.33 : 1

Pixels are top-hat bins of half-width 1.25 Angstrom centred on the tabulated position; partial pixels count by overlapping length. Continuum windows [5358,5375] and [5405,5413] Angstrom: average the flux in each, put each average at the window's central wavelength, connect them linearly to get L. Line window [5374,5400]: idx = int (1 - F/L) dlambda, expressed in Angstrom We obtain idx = -2.9 Angstrom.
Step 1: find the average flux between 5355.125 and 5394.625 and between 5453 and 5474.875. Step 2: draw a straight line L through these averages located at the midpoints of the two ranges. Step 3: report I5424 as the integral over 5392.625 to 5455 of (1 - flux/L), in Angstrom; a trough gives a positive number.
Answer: 2.8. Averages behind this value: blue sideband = 29.6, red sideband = 29.6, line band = 28.3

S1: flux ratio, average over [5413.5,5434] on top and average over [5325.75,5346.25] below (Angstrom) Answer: 1.17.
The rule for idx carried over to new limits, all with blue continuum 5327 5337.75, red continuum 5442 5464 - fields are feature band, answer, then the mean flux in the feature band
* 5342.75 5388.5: -4.9 Angstrom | 29.3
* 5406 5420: -0.4 Angstrom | 28.5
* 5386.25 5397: -0.7 Angstrom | 28.9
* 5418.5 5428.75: -1.1 Angstrom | 31.1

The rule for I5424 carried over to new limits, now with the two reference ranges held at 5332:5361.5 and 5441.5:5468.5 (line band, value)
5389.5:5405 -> 0.94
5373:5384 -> -0.61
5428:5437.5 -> 0.95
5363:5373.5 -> 0.87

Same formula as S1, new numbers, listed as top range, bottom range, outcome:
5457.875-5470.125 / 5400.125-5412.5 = 1.18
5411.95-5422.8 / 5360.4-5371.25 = 1.11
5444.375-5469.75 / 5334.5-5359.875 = 1.03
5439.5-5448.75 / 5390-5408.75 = 1.09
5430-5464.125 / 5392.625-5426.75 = 1.03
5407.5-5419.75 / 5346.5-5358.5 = 0.97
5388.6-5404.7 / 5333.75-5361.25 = 0.96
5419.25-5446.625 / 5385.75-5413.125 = 1.08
